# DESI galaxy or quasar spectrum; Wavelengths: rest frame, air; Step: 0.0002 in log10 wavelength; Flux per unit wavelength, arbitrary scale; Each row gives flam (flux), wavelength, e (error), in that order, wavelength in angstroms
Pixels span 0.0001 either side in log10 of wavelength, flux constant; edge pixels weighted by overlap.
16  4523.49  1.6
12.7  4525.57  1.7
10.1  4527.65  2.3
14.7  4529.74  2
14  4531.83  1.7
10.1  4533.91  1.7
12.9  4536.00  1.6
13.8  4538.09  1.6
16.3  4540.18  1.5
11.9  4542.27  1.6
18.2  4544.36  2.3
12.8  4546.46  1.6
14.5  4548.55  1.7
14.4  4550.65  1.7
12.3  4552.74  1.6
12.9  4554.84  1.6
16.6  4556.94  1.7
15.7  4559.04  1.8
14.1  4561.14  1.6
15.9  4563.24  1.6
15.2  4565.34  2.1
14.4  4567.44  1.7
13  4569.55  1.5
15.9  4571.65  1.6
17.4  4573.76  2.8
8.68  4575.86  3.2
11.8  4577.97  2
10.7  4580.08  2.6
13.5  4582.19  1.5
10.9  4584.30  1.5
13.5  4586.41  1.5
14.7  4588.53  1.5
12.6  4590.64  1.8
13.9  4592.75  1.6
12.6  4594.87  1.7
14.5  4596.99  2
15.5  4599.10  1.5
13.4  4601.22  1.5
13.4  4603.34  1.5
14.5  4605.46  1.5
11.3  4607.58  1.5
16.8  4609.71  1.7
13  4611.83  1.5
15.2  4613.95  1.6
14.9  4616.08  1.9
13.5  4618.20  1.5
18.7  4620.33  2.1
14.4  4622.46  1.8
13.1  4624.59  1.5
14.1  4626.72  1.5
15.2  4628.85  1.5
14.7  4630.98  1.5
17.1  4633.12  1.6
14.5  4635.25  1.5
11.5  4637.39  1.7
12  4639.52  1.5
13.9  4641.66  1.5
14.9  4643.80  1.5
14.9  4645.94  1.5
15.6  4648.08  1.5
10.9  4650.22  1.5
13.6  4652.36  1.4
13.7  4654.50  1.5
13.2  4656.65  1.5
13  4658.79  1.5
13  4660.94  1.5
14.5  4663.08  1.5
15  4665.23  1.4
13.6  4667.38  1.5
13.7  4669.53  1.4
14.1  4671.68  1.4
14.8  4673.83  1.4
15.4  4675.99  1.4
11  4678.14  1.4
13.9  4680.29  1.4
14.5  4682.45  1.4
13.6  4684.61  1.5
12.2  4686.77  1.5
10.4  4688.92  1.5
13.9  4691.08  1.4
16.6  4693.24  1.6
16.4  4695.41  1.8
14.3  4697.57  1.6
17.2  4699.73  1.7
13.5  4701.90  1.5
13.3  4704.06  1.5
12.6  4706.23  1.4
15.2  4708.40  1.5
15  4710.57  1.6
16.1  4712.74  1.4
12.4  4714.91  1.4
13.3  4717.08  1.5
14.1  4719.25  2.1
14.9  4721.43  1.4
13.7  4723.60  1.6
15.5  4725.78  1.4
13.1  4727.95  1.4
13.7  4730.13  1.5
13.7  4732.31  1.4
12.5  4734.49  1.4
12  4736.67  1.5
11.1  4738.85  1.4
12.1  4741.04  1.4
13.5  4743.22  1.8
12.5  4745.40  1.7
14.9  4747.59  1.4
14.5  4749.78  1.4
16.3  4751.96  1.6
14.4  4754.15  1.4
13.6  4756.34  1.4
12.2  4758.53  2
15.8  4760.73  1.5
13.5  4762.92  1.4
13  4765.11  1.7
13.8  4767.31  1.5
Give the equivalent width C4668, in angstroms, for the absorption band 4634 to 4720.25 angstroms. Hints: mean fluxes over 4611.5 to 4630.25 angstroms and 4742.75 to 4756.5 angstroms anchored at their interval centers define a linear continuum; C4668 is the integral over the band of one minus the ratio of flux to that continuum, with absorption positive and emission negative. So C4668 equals 4.0 angstroms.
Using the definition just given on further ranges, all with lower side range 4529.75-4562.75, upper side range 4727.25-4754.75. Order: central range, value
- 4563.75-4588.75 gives 1.2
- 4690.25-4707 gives -1.5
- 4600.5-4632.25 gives -1.4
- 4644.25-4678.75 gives -0.3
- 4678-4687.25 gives 0.2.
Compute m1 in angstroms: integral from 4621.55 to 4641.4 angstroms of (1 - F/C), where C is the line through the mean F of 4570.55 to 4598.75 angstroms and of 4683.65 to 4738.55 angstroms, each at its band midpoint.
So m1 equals -0.9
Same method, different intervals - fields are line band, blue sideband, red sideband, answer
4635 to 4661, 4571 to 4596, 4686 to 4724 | 0.4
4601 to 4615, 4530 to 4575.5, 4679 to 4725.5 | 0.3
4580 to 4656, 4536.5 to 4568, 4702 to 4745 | 1.2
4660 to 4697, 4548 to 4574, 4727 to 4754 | -0.3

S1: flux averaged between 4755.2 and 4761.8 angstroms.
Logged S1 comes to 13.8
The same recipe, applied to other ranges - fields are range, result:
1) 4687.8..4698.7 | 14.3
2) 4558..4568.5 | 15.1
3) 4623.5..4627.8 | 13.6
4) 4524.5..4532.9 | 12.9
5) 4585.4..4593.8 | 13.7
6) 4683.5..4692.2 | 12.6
